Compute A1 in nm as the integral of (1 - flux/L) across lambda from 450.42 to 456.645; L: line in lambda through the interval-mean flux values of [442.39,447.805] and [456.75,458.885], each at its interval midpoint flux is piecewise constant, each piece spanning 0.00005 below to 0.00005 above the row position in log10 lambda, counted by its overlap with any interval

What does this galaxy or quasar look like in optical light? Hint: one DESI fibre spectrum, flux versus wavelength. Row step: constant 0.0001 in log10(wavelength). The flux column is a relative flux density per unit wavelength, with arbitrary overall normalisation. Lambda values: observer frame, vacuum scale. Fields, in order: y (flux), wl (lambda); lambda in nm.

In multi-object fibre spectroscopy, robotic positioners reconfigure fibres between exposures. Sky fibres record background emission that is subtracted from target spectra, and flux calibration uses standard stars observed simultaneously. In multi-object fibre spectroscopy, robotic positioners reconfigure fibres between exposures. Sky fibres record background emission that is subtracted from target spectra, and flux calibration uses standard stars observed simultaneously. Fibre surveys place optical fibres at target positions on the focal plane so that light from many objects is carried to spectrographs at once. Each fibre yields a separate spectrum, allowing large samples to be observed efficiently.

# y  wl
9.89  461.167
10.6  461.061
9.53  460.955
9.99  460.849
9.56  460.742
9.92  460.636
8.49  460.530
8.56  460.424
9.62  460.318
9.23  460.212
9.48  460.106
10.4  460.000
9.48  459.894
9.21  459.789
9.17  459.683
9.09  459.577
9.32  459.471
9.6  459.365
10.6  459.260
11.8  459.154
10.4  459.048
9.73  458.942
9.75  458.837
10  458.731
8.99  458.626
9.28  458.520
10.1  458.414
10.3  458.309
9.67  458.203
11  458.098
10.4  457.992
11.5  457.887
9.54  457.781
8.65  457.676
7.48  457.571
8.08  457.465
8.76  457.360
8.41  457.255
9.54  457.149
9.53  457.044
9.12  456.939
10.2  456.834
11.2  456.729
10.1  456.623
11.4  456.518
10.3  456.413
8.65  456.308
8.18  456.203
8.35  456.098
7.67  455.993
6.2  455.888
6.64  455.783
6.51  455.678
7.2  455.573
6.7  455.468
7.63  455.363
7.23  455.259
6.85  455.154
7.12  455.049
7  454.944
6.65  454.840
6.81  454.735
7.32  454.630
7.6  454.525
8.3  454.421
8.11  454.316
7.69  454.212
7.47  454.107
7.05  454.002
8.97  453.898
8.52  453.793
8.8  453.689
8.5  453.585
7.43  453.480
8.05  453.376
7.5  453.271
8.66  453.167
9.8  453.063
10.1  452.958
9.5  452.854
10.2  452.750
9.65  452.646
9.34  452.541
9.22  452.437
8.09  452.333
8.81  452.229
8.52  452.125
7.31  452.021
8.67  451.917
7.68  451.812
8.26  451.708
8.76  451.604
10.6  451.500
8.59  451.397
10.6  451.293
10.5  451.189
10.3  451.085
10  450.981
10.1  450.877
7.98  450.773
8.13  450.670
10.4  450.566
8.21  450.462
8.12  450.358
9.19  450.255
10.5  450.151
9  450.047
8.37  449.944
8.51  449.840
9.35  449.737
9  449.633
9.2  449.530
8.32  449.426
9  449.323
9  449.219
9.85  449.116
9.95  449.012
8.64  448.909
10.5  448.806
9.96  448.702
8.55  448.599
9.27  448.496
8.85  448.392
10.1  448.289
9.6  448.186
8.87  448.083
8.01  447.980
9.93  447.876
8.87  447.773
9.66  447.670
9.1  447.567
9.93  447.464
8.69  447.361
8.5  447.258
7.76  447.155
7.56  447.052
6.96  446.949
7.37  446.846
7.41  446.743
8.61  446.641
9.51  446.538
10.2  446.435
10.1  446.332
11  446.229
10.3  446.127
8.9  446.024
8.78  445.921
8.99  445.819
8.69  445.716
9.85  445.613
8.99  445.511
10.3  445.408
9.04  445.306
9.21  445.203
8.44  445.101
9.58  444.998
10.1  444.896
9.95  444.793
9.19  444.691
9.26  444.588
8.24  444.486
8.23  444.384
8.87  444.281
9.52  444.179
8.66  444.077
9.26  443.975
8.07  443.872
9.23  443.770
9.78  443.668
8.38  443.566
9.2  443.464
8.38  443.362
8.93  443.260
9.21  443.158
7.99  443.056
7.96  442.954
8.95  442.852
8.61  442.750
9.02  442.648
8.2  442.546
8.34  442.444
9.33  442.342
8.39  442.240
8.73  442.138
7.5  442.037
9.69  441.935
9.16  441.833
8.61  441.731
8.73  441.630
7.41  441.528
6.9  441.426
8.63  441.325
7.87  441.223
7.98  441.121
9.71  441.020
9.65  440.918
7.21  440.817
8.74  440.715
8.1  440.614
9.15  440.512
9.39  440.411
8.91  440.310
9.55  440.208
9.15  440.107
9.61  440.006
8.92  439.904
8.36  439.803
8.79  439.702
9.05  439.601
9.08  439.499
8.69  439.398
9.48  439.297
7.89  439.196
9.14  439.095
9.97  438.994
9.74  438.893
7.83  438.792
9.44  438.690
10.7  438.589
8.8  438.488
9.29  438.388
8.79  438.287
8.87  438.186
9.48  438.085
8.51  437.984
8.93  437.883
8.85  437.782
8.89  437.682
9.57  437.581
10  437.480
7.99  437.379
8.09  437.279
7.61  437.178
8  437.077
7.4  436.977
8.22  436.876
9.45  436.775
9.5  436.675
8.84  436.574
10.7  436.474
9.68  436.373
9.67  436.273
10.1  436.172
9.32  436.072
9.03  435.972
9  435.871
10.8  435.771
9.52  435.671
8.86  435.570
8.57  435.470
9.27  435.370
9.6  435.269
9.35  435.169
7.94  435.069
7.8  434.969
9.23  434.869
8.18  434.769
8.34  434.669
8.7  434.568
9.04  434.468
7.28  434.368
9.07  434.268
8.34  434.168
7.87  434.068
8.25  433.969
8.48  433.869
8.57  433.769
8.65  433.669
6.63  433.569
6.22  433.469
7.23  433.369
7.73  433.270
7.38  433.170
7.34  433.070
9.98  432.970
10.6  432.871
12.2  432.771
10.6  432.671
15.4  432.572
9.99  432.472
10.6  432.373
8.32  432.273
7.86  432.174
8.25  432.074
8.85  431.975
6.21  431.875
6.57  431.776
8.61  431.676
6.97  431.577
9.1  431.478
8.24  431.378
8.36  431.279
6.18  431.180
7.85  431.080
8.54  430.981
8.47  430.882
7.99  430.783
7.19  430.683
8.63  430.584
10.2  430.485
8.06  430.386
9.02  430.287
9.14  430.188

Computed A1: 0.60 nm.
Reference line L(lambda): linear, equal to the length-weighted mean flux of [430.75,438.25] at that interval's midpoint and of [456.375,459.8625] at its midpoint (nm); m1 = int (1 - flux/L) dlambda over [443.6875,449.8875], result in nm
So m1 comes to 0.120 nm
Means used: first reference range 8.75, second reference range 9.76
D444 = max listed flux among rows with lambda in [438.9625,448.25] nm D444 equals 11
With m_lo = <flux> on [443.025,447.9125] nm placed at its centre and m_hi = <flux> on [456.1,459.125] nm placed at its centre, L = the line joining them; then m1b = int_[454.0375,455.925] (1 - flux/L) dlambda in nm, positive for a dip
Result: 0.46 nm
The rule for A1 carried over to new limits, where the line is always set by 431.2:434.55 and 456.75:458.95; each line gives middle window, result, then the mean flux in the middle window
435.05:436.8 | -0.14 nm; 9.43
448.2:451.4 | -0.02 nm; 9.3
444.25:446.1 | -0.02 nm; 9.16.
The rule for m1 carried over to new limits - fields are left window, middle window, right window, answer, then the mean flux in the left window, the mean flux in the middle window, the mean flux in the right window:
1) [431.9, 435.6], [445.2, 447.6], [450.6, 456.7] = -0.12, 8.81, 8.98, 8.43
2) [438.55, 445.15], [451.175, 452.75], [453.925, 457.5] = -0.13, 8.84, 8.98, 8.11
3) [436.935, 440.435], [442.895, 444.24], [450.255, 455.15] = 0.00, 8.94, 8.82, 8.57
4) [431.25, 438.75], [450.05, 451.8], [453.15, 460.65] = -0.11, 8.85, 9.34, 8.79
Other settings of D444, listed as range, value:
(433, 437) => 10.8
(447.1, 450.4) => 10.5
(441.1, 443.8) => 9.78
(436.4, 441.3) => 10.7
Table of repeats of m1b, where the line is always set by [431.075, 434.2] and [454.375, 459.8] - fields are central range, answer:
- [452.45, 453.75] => -0.02 nm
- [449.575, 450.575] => -0.03 nm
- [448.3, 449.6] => -0.08 nm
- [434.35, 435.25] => 0.01 nm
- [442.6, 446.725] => -0.20 nm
